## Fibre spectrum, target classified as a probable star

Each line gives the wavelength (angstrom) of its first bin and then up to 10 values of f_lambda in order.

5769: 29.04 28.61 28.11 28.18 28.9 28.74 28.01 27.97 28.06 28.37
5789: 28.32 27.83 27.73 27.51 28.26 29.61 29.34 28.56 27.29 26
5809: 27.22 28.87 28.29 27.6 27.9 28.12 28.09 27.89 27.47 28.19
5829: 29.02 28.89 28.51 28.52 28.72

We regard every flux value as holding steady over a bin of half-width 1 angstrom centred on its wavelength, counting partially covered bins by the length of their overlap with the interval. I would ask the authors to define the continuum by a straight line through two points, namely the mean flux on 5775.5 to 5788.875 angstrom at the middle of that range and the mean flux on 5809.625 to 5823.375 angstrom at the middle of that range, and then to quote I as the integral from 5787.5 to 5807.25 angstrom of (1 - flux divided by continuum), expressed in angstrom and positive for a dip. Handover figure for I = 0.07 angstrom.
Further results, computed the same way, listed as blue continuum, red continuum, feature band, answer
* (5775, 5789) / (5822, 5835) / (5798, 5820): 0.21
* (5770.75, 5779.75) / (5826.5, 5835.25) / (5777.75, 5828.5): 0.91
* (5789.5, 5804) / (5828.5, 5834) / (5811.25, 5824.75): 0.30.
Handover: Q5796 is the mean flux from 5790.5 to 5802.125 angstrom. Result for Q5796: 28.4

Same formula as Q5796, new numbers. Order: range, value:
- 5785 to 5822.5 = 28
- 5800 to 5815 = 27.9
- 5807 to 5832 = 28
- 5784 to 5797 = 28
